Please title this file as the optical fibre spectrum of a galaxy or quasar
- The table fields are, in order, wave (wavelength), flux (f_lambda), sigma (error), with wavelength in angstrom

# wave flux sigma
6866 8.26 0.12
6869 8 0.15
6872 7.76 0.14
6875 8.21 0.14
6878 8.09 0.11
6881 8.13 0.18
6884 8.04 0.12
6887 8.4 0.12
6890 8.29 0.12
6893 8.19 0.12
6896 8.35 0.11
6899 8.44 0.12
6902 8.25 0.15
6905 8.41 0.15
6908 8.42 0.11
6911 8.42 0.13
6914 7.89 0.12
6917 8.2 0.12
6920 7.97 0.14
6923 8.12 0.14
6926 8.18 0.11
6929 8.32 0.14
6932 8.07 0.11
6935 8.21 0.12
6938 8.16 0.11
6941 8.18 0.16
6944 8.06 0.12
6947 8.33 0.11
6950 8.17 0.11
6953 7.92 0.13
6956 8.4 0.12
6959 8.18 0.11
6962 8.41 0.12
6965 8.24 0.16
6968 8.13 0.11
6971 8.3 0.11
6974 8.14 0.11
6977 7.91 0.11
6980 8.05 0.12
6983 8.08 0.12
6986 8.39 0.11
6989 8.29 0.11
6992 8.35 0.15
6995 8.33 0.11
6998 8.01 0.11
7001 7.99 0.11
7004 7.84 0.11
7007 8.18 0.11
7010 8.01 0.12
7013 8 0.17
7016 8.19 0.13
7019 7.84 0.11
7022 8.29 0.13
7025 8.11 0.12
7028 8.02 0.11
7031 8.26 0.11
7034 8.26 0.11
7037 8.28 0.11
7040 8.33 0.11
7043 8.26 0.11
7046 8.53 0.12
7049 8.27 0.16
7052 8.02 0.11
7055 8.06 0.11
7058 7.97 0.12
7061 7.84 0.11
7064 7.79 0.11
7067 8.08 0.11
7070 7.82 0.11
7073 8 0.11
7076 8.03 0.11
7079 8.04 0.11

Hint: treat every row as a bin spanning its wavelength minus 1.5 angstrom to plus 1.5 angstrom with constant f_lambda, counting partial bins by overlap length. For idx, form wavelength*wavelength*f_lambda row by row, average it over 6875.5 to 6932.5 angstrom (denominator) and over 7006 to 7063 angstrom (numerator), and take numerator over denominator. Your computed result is 1.0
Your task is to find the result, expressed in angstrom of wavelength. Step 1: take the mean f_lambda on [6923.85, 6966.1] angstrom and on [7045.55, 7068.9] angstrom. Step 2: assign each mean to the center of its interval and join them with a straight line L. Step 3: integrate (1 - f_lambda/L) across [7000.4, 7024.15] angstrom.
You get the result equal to 0.2 angstrom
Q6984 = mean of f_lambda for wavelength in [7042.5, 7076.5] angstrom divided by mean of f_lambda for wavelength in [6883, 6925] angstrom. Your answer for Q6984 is 1.0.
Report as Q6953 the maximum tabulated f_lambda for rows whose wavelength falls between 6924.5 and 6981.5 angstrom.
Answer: 8.41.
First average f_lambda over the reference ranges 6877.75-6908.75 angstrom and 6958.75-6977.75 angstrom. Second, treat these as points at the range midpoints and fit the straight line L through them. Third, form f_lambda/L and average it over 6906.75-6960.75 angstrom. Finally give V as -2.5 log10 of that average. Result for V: 0.008 mag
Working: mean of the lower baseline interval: 8.28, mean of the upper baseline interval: 8.2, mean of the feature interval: 8.18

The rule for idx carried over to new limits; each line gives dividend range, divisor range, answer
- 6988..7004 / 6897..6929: 1.01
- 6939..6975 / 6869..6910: 1.02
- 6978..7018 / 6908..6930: 1.02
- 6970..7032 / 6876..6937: 1.02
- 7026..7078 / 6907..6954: 1.03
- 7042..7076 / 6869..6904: 1.03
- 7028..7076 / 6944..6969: 1.01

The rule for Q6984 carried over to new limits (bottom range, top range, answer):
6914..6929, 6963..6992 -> 1.01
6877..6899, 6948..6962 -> 1.00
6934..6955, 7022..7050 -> 1.01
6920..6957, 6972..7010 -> 1.00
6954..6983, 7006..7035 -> 0.99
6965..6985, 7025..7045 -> 1.01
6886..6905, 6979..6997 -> 0.99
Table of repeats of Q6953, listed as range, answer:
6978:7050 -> 8.53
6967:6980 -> 8.3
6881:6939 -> 8.44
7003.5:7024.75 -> 8.29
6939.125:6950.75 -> 8.33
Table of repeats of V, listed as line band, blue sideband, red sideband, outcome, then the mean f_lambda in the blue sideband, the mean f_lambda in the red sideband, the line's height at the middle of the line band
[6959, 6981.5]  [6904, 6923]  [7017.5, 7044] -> 0.00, 8.21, 8.18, 8.19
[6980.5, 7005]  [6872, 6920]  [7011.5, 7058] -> 0.00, 8.22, 8.17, 8.19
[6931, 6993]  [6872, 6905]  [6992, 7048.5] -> 0.00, 8.22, 8.16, 8.19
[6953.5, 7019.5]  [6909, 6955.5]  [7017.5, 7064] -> 0.00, 8.16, 8.14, 8.15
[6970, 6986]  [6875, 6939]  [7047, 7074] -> 0.00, 8.22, 7.99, 8.11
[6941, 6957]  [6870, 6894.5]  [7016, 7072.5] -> -0.01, 8.14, 8.11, 8.13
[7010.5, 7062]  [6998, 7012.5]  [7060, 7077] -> -0.02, 8.01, 7.93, 7.97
